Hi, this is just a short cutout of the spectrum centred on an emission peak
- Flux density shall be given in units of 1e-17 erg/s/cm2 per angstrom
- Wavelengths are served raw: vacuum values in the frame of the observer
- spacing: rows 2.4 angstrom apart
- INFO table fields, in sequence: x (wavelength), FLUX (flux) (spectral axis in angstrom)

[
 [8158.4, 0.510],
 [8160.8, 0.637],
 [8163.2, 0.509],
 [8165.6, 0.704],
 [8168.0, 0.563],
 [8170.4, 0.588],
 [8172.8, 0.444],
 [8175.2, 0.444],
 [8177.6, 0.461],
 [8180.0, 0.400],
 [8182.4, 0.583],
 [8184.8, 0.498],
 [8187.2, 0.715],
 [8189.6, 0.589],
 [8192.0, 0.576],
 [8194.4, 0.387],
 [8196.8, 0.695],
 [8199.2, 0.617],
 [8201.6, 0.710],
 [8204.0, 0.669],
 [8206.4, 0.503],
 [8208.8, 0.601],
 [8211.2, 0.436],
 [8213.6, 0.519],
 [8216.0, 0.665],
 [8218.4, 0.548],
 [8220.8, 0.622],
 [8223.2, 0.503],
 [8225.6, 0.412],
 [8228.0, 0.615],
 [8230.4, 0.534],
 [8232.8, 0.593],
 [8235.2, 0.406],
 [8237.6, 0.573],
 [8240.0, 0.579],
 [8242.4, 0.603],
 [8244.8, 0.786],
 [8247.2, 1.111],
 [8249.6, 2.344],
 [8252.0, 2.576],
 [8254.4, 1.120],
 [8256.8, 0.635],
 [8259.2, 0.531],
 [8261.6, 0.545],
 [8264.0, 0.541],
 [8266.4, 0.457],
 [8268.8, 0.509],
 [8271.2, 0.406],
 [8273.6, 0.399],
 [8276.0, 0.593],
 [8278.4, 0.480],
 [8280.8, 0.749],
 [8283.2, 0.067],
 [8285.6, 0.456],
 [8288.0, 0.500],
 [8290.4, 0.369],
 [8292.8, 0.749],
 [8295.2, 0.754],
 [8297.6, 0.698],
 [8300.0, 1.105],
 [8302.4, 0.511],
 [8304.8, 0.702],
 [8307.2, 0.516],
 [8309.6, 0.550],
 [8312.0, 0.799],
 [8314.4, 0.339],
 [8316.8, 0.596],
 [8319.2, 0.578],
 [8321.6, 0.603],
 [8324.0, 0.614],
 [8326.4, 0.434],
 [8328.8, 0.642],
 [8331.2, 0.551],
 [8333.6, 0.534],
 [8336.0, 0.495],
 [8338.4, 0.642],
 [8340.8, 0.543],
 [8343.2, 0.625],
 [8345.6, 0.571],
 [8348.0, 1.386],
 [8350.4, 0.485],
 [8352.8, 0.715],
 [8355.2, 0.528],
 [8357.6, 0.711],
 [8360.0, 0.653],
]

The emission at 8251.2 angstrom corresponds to H-gamma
